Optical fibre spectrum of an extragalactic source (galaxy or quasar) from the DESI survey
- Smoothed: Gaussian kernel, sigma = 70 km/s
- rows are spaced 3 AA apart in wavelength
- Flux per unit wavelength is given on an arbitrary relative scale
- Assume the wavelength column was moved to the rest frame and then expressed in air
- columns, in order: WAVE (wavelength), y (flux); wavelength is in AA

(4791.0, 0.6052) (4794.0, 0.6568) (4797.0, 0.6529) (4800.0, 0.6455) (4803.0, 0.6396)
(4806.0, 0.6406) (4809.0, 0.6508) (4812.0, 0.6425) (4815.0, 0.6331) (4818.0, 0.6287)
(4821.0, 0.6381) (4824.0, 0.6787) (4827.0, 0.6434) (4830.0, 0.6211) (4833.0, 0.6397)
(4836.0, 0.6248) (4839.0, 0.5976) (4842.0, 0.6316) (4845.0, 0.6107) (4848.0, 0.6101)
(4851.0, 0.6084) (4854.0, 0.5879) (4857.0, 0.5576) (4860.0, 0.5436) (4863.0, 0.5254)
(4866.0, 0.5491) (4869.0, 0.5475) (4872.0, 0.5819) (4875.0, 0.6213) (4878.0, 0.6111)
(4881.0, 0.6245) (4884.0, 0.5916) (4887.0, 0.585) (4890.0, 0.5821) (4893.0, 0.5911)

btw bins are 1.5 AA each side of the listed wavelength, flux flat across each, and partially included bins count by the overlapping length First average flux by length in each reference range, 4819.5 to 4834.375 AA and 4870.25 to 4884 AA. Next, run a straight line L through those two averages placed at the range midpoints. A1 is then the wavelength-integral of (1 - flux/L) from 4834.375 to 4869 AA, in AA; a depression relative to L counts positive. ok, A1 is 2.29 AA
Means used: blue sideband 0.644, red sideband 0.607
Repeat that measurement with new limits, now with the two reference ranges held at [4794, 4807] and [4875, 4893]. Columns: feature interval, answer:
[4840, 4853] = 0.15 AA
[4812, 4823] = 0.00 AA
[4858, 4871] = 1.43 AA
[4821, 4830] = -0.26 AA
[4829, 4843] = 0.09 AA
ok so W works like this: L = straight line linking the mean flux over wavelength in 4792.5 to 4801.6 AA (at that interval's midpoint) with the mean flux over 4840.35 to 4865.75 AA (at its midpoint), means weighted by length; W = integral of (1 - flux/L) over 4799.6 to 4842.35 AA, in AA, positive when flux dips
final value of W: -1.0 AA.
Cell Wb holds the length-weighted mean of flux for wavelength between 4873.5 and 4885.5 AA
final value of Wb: 0.612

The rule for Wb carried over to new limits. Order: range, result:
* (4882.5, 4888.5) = 0.588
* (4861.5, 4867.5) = 0.537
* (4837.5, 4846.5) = 0.613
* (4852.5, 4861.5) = 0.563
